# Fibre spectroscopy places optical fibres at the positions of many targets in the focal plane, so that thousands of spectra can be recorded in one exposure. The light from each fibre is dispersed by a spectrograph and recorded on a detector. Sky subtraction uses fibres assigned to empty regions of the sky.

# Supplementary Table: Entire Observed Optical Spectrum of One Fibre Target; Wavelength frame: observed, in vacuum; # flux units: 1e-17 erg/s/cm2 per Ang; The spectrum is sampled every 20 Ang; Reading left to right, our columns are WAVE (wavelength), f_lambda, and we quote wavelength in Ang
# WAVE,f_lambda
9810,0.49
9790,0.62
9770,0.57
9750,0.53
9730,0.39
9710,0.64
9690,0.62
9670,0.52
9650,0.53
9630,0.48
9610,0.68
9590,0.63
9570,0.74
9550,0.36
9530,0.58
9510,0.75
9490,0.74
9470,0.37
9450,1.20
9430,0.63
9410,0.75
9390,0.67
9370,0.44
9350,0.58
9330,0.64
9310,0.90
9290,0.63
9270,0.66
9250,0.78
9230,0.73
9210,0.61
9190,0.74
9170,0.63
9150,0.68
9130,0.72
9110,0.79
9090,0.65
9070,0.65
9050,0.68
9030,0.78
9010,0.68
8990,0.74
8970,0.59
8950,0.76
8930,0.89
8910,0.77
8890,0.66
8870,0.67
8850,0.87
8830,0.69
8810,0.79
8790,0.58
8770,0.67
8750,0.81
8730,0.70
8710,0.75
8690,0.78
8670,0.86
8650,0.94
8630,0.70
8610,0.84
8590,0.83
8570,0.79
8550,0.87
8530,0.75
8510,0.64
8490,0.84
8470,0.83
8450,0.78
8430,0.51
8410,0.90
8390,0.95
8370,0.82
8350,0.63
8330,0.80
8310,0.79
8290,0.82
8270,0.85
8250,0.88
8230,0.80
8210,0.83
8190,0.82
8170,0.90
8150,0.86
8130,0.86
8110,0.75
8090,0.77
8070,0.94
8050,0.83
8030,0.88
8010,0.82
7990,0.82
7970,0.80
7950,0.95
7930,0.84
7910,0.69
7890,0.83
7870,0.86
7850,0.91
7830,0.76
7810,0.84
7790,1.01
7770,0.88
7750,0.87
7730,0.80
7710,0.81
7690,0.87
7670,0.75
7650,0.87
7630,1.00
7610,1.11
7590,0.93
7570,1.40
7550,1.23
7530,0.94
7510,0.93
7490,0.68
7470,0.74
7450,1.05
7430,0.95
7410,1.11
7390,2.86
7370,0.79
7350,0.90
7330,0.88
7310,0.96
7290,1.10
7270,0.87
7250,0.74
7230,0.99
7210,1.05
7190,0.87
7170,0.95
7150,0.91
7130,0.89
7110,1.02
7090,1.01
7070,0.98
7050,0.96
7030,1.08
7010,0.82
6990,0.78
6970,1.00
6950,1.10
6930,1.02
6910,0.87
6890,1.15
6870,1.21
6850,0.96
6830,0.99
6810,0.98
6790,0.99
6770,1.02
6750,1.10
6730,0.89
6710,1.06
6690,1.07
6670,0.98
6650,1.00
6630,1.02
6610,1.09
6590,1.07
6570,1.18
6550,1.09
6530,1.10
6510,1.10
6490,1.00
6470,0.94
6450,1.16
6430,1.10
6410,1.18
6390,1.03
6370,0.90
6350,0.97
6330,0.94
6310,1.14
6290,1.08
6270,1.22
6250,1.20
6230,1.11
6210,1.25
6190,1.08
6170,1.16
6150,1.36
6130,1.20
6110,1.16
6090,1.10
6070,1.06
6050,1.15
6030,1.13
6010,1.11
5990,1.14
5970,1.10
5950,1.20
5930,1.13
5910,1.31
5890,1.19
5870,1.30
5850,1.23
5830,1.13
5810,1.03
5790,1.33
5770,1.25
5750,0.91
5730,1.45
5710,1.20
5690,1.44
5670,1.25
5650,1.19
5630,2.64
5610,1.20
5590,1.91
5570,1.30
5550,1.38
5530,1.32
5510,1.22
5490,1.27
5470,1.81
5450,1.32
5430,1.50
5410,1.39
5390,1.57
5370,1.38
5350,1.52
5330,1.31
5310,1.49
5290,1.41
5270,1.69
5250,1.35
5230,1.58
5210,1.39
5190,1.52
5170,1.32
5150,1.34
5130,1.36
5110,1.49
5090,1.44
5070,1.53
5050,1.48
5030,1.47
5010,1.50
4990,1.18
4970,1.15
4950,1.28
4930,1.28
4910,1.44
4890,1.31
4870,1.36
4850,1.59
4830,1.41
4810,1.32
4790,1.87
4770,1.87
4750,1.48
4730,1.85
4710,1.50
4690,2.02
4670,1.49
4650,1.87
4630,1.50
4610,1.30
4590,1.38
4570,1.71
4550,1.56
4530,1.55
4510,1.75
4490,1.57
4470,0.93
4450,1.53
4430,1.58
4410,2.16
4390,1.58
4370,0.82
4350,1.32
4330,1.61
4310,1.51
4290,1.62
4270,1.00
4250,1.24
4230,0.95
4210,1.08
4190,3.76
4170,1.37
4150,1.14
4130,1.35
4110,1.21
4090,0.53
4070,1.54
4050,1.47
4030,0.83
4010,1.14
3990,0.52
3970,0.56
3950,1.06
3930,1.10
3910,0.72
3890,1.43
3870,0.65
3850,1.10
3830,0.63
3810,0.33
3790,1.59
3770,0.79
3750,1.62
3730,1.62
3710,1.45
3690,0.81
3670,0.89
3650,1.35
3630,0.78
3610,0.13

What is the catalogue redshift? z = 0.125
